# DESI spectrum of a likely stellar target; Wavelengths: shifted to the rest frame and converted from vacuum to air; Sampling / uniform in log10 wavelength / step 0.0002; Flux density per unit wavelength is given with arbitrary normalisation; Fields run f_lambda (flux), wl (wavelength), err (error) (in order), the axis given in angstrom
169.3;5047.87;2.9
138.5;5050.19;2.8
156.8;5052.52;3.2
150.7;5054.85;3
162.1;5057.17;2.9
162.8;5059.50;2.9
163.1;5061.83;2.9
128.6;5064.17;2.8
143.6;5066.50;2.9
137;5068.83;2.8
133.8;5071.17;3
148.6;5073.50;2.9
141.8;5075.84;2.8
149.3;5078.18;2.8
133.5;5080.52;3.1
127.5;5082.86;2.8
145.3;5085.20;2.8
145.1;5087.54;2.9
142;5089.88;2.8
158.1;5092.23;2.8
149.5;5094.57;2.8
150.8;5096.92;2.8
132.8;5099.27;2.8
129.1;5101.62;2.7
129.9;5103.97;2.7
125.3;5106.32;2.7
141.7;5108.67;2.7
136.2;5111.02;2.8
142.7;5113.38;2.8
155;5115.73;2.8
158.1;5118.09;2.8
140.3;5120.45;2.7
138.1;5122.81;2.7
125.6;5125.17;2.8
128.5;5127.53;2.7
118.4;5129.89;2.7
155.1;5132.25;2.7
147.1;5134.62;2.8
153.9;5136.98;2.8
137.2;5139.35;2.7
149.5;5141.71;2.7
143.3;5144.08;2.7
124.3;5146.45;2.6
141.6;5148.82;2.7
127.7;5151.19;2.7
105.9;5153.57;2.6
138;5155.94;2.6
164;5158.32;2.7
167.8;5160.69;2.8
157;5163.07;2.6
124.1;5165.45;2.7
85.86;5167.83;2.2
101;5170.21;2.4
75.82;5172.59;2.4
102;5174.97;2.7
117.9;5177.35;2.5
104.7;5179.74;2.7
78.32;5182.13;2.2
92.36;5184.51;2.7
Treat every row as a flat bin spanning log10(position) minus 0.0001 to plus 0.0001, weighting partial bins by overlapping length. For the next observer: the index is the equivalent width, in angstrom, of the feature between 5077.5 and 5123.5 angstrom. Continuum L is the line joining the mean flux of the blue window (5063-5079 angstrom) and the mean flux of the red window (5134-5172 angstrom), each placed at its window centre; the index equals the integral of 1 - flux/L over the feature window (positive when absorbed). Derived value -1.1 angstrom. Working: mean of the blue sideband 140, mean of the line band 141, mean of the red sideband 134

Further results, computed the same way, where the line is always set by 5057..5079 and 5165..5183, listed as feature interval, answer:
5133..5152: -4.9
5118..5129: -1.3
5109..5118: -1.5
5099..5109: -0.1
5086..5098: -1.2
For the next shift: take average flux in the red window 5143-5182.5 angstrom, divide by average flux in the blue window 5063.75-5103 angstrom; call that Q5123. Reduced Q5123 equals 0.9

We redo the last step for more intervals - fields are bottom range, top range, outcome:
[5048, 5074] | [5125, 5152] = 0.93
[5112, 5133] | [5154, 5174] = 0.90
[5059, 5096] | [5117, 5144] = 0.98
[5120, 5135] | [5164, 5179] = 0.75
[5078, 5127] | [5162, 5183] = 0.75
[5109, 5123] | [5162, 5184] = 0.72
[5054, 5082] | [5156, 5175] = 0.85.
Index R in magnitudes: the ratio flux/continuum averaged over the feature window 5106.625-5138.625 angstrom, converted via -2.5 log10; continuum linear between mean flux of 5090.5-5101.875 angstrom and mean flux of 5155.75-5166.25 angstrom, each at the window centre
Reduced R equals 0.05 mag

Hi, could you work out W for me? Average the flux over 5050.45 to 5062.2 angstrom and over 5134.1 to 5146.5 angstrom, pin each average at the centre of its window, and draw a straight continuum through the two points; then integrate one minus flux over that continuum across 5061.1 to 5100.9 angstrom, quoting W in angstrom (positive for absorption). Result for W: 2.79 angstrom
